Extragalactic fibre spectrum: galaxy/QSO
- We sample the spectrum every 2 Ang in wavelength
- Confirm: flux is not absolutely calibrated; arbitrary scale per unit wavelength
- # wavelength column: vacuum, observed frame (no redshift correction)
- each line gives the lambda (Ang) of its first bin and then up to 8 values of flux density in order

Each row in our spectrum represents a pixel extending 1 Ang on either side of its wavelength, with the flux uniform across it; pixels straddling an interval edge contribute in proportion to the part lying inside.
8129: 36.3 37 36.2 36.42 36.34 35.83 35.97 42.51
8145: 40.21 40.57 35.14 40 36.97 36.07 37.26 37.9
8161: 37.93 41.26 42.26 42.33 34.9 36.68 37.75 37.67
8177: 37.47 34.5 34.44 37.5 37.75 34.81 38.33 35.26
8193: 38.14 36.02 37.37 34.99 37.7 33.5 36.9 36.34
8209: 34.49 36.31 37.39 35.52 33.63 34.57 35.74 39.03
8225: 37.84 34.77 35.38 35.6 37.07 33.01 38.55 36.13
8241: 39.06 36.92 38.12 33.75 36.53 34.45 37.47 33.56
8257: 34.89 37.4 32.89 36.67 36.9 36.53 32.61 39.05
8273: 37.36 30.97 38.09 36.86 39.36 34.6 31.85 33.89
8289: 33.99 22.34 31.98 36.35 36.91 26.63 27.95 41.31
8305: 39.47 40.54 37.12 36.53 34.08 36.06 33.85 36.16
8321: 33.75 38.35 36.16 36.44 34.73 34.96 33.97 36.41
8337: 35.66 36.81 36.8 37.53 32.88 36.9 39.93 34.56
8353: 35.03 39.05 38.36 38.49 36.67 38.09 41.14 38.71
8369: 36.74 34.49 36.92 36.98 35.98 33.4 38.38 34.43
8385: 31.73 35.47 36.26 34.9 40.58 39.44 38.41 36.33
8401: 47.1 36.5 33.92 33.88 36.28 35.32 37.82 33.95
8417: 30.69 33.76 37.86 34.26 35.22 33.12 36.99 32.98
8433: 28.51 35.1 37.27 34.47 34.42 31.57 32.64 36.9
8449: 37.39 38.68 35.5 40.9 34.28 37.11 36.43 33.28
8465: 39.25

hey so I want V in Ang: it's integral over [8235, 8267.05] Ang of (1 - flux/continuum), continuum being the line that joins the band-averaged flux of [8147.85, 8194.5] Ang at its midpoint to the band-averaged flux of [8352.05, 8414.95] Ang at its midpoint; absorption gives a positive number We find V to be 0.99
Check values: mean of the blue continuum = 37.5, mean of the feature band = 36.1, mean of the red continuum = 36.9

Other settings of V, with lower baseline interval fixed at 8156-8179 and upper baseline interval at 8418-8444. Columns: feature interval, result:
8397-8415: -1.2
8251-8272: 0.6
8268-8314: 2.1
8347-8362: -0.8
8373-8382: -0.3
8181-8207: 1.0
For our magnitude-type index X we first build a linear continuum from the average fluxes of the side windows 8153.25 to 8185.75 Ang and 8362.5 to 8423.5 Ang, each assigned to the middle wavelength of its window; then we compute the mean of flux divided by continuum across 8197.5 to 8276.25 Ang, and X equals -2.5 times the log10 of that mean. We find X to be 0.04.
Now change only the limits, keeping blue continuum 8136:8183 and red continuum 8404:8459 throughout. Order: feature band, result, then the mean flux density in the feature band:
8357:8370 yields -0.076 mag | 38.3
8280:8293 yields 0.123 mag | 32.6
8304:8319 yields -0.014 mag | 36.8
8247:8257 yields 0.050 mag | 35.3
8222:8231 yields 0.016 mag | 36.6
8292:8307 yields 0.049 mag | 34.8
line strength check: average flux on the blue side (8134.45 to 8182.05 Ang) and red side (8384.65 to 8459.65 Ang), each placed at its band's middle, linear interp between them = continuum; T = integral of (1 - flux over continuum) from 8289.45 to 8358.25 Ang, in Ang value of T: 2.0 Ang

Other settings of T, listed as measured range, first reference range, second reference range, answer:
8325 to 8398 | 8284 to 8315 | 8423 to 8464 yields -4.3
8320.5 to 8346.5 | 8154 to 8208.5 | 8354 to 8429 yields 0.6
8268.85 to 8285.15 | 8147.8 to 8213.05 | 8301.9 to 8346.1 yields 0.3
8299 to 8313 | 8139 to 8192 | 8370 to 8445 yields 0.1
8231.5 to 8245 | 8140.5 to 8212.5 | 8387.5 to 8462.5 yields 0.1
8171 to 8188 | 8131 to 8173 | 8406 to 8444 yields 0.6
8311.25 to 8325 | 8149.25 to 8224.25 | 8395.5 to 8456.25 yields 0.3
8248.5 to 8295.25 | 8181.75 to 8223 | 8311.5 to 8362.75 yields 1.8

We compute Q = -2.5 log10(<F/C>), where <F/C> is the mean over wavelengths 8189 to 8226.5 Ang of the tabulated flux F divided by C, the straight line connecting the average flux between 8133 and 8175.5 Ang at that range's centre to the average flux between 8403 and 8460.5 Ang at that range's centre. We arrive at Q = 0.04 mag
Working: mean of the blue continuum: 38.1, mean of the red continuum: 35.1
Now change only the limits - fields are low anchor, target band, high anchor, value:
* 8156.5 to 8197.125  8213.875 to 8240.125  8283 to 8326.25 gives 0.01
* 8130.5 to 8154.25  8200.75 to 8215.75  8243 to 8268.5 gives 0.02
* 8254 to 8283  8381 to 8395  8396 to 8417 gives 0.02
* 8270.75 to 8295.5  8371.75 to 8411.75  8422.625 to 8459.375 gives -0.05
